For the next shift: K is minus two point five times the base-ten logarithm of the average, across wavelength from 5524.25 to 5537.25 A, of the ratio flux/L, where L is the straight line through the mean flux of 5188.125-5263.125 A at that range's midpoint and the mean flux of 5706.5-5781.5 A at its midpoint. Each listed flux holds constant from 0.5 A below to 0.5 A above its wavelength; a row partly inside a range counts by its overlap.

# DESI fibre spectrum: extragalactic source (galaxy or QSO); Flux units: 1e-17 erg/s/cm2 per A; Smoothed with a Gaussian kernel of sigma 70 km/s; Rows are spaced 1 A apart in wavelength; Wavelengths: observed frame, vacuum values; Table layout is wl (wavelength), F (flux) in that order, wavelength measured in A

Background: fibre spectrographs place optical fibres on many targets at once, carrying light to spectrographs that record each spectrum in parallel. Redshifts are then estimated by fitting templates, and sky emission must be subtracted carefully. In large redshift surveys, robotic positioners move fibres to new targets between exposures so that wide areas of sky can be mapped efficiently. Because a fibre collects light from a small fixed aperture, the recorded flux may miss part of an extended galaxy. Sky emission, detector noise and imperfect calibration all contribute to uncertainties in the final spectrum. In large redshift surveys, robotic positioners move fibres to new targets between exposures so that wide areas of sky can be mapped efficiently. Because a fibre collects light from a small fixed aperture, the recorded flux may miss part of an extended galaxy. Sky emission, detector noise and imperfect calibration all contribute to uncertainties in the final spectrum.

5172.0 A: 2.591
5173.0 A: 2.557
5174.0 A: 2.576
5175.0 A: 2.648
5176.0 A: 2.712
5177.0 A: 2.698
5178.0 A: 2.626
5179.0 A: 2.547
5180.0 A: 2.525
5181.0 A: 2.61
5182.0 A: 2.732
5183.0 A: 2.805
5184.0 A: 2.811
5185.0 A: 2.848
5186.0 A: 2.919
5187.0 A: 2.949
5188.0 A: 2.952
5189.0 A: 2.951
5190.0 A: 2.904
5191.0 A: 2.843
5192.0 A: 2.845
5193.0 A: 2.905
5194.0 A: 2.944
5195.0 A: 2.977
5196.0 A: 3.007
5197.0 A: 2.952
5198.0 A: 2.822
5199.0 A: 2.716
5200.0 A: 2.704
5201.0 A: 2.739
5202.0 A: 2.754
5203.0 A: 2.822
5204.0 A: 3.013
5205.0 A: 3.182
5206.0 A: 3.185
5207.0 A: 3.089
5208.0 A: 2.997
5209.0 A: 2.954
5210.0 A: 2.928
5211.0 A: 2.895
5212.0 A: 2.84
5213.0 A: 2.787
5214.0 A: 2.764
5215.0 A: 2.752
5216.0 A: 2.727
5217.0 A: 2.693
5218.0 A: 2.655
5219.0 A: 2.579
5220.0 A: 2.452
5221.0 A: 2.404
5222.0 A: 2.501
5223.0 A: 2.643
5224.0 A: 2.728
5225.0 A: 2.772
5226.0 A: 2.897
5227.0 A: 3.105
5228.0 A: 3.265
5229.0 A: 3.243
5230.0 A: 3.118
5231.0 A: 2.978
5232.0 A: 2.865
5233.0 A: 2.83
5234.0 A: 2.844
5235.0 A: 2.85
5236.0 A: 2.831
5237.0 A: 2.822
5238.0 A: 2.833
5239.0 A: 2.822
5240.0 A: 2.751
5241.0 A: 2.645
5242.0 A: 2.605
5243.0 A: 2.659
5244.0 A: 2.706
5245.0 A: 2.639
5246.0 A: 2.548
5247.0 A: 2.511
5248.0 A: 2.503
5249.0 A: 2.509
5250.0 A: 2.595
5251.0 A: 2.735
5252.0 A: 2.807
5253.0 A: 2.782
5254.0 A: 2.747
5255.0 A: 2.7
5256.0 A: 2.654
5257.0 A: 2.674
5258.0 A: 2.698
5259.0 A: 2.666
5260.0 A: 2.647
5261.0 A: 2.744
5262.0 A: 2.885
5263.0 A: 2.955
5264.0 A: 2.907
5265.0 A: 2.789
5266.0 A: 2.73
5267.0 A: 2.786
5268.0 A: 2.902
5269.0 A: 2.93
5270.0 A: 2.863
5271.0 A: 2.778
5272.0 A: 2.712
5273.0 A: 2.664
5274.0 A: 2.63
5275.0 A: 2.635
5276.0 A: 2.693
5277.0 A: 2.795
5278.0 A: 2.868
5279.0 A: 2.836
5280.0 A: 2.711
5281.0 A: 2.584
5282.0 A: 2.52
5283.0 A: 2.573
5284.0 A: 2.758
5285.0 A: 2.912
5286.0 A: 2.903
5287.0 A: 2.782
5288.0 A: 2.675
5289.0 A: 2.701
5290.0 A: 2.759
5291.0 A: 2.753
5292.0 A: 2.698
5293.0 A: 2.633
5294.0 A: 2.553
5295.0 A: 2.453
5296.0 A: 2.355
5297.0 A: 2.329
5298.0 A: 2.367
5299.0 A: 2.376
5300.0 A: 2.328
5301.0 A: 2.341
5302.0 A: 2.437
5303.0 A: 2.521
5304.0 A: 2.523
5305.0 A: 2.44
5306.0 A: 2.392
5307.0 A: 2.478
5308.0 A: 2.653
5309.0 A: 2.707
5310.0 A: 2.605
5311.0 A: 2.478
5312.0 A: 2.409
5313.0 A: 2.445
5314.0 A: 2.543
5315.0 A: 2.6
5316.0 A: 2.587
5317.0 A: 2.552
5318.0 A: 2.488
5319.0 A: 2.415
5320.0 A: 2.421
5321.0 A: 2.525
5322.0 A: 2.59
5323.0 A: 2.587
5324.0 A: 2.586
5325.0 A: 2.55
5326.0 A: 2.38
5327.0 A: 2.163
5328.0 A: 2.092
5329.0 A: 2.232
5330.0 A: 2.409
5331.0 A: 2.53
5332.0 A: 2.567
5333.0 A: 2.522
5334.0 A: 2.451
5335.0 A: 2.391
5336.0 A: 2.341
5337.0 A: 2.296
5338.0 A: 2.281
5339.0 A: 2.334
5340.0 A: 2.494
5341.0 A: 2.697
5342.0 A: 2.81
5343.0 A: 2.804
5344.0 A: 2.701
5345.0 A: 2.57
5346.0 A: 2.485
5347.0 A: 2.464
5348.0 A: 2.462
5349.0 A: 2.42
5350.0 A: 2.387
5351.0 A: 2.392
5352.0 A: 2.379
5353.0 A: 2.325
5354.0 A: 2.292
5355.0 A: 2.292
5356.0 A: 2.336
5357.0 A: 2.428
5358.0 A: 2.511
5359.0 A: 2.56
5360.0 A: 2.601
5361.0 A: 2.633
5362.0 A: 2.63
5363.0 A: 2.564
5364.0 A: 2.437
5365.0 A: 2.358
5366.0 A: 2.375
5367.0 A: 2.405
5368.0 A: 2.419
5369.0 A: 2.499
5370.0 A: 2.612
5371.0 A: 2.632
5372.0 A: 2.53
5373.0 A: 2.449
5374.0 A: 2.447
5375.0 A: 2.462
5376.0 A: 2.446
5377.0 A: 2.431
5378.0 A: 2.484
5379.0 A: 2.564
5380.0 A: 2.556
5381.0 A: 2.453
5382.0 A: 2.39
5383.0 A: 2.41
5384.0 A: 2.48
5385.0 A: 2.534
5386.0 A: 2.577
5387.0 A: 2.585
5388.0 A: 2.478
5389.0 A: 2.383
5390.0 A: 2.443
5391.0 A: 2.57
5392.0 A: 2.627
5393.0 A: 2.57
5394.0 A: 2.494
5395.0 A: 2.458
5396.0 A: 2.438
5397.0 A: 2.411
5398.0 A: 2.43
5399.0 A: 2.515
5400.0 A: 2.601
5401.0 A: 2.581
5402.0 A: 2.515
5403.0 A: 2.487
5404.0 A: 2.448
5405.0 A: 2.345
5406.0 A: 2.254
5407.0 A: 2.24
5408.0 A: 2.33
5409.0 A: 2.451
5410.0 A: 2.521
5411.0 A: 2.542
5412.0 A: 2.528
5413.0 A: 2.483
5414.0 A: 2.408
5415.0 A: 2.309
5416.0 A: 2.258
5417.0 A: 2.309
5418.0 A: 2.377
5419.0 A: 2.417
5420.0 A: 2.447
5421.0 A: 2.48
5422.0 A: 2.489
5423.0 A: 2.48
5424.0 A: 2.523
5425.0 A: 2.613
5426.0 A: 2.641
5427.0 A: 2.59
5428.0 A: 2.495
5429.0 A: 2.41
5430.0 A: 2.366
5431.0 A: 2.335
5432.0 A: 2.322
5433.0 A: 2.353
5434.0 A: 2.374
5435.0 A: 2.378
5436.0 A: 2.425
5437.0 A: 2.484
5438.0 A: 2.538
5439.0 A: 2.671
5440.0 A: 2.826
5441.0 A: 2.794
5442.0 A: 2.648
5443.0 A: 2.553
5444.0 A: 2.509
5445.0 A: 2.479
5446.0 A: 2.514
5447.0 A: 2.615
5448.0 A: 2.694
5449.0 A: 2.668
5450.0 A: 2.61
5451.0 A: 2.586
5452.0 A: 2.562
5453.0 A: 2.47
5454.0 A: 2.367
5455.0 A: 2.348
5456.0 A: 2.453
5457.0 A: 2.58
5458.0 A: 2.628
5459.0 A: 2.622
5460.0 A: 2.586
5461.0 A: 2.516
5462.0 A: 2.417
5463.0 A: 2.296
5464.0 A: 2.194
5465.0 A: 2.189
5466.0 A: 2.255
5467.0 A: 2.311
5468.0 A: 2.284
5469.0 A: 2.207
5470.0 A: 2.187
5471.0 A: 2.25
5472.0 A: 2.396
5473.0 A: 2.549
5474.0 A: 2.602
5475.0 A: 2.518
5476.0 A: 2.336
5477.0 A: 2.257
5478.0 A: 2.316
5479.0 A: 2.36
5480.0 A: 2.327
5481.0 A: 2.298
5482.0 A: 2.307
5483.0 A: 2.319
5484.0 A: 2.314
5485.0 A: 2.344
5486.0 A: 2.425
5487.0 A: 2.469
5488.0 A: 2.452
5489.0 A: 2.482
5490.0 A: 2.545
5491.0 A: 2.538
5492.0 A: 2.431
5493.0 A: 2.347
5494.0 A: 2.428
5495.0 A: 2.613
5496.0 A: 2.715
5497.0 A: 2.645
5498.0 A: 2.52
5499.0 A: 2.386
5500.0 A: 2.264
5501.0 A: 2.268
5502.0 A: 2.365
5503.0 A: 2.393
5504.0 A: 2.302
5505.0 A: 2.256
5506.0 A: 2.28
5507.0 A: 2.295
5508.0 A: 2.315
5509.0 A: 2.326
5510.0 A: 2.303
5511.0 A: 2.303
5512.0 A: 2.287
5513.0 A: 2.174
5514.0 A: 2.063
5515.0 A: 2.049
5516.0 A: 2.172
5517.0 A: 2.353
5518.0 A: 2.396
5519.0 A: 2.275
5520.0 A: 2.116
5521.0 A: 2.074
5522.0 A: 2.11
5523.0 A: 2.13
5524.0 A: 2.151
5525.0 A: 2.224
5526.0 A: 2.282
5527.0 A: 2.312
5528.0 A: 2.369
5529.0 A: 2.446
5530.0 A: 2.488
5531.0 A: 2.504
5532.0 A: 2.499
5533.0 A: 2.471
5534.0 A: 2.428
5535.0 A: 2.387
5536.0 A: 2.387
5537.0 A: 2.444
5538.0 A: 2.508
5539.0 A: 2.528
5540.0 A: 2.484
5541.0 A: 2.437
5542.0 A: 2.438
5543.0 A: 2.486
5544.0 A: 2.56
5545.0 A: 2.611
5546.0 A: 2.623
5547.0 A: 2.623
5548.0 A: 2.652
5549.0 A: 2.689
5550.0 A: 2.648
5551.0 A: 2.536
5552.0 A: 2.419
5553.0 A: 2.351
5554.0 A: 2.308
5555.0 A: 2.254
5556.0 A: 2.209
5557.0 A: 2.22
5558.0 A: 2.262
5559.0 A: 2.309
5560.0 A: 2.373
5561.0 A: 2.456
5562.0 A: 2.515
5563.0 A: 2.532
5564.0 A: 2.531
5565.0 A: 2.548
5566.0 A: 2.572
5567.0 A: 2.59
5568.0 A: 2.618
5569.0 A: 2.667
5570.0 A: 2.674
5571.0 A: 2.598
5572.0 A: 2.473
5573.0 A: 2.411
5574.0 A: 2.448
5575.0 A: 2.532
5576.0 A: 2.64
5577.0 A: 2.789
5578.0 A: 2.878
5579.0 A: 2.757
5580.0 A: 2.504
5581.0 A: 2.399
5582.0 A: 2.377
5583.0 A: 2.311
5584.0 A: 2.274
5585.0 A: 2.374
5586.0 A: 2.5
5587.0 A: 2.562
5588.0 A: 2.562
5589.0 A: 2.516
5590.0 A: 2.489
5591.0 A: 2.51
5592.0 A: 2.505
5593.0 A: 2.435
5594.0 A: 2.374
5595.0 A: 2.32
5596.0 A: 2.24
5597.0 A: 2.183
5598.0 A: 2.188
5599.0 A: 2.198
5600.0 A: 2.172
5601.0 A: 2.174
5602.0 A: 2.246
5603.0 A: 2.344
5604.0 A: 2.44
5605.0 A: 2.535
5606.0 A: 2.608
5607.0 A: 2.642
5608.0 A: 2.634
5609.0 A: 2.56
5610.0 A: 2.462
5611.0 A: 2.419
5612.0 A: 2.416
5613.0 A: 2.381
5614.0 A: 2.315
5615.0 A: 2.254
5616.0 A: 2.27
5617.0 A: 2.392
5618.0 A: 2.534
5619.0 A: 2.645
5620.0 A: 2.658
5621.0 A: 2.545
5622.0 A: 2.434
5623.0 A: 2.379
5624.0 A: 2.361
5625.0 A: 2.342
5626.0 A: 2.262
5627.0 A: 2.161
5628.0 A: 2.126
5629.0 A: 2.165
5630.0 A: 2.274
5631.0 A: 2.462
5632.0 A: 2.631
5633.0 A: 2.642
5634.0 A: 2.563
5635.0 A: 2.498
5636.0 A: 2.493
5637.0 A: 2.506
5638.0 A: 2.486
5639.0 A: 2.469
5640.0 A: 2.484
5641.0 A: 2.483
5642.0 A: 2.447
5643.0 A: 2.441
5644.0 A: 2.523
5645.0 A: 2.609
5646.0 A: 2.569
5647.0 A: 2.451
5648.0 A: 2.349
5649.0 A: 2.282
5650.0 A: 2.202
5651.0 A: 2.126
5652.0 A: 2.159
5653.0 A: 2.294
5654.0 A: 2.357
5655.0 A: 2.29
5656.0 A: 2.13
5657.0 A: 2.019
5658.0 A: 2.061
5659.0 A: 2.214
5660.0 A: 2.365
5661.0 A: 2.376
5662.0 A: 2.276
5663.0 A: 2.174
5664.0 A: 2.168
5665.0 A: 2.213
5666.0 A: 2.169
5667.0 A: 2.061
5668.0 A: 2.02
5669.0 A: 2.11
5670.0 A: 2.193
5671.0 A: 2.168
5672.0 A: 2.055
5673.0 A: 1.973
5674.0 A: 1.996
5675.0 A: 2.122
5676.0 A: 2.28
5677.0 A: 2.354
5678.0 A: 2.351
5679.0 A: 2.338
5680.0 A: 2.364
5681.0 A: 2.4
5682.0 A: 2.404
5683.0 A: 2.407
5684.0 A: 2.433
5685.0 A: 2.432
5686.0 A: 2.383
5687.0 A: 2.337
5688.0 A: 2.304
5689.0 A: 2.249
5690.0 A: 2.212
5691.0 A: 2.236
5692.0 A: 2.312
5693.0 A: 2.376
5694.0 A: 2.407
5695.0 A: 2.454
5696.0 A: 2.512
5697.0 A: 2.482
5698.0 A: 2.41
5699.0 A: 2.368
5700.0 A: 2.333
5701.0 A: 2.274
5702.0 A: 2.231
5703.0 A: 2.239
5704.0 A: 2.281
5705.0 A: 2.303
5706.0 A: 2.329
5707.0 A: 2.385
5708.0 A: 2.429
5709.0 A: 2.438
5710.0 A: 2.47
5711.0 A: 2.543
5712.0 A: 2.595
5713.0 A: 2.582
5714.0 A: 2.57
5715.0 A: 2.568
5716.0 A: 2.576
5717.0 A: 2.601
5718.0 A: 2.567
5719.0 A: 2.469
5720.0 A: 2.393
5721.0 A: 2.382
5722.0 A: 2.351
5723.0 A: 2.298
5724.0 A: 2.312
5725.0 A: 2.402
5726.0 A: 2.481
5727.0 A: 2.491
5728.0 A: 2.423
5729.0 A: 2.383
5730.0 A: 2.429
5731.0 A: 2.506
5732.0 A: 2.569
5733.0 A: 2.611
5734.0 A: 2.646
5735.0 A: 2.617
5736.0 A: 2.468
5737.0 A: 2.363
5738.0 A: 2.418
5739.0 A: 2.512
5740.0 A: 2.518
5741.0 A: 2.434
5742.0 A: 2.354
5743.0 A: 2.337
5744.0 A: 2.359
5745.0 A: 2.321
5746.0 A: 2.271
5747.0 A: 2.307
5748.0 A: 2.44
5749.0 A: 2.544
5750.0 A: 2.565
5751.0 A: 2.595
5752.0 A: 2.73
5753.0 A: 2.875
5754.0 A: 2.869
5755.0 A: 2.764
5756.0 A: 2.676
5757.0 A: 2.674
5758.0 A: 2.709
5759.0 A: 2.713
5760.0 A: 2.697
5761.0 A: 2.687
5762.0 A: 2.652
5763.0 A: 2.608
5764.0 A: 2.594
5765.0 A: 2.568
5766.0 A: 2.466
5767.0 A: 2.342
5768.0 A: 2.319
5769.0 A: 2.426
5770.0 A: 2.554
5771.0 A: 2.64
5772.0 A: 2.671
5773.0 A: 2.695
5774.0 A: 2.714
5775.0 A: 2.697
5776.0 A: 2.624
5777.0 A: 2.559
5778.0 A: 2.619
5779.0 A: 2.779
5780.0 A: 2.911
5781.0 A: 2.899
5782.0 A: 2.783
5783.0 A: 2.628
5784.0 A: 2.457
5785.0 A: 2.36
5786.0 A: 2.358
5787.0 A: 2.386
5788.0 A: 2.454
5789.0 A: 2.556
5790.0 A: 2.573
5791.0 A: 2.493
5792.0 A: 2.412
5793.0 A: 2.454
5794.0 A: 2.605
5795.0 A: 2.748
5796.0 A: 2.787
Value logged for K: 0.108 mag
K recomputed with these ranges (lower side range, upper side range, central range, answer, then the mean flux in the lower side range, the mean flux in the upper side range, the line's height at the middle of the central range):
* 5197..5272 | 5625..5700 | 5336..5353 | 0.08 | 2.79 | 2.32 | 2.67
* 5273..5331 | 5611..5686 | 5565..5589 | -0.07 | 2.55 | 2.33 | 2.38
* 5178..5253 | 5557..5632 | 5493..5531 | 0.09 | 2.8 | 2.44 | 2.52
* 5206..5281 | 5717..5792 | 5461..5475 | 0.15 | 2.77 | 2.54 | 2.67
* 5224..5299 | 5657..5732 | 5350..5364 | 0.08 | 2.74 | 2.34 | 2.65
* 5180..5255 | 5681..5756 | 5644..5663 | 0.09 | 2.81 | 2.45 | 2.49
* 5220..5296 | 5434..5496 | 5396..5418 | 0.05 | 2.74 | 2.46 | 2.54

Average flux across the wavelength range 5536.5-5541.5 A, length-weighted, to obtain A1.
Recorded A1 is 2.48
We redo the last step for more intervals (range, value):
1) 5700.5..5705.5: 2.27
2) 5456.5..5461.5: 2.59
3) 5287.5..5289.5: 2.69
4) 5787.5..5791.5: 2.52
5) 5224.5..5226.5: 2.83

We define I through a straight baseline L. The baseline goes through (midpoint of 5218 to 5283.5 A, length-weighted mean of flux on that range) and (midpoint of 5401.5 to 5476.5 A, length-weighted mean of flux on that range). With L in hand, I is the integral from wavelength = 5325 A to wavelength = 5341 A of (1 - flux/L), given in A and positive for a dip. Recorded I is 1.5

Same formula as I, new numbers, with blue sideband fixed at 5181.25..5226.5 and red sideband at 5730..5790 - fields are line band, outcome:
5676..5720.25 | 3.3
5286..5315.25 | 2.6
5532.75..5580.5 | 2.8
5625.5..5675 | 6.1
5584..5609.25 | 2.2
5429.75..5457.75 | 2.0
